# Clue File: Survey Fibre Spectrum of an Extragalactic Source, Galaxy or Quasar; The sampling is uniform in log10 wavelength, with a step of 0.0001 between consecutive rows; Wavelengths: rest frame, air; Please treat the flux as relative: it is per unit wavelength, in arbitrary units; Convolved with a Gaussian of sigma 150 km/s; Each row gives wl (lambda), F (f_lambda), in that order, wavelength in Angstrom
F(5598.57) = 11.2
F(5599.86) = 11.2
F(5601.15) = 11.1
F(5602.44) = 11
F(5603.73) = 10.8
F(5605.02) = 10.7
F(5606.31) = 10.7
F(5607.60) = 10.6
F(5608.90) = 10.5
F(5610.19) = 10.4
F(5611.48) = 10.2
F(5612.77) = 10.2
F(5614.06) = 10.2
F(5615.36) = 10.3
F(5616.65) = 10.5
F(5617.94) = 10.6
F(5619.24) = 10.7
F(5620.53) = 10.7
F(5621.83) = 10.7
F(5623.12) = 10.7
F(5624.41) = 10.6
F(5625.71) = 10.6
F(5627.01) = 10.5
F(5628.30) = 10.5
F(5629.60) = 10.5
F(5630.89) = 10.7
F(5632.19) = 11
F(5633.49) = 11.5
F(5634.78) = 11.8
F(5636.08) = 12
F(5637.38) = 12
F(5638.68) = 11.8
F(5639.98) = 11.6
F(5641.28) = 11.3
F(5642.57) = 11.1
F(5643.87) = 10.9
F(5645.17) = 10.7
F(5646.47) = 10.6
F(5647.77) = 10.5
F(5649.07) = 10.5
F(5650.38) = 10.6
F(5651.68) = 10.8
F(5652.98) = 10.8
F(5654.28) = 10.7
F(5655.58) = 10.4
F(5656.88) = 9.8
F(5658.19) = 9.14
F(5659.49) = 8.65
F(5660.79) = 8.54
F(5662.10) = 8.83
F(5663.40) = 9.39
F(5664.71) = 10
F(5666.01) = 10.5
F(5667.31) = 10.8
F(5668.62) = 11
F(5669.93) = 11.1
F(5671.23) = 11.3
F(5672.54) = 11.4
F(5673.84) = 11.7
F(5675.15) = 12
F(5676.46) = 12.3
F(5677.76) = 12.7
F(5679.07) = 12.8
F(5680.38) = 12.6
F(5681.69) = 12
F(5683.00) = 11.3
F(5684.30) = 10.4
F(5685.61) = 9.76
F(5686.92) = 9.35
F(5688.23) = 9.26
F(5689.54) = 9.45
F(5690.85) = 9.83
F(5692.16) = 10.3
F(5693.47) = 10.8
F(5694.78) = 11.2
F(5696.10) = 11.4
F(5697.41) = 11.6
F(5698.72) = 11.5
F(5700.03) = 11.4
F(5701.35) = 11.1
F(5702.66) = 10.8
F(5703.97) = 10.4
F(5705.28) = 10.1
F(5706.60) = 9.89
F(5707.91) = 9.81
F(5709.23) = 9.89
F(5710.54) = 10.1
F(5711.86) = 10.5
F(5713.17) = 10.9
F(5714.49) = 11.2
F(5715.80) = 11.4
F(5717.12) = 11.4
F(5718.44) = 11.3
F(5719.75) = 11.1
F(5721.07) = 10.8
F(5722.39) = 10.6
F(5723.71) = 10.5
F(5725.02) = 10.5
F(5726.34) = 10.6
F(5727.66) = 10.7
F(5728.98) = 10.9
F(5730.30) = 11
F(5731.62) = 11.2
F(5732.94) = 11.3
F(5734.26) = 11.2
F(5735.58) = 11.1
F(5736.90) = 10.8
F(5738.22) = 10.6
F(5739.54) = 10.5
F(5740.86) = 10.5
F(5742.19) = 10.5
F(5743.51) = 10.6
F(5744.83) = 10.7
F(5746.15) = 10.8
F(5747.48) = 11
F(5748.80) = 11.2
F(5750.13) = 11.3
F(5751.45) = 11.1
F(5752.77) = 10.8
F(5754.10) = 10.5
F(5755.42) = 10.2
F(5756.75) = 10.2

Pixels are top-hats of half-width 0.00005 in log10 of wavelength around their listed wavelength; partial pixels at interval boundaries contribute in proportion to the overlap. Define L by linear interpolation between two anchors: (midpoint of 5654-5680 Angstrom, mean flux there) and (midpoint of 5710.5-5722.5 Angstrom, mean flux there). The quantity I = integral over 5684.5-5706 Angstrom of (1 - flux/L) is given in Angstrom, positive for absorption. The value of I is 0.7 Angstrom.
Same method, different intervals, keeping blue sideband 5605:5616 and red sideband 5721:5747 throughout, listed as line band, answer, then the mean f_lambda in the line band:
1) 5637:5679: -0.84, 10.8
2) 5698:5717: 0.04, 10.7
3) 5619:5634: -0.39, 10.7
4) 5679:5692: 0.07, 10.6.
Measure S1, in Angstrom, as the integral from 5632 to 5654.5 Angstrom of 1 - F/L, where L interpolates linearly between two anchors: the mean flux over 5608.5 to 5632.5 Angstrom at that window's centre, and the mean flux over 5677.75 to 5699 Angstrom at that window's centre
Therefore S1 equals -1.0 Angstrom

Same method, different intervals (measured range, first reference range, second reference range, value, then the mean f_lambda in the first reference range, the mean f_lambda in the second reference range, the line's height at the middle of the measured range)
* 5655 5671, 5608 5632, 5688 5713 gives 1.0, 10.5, 10.5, 10.5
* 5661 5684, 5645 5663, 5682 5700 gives -2.1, 10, 10.5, 10.3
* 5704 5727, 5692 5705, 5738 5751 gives 0.7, 11.1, 10.8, 11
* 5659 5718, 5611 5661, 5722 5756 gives 0.0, 10.7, 10.8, 10.7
